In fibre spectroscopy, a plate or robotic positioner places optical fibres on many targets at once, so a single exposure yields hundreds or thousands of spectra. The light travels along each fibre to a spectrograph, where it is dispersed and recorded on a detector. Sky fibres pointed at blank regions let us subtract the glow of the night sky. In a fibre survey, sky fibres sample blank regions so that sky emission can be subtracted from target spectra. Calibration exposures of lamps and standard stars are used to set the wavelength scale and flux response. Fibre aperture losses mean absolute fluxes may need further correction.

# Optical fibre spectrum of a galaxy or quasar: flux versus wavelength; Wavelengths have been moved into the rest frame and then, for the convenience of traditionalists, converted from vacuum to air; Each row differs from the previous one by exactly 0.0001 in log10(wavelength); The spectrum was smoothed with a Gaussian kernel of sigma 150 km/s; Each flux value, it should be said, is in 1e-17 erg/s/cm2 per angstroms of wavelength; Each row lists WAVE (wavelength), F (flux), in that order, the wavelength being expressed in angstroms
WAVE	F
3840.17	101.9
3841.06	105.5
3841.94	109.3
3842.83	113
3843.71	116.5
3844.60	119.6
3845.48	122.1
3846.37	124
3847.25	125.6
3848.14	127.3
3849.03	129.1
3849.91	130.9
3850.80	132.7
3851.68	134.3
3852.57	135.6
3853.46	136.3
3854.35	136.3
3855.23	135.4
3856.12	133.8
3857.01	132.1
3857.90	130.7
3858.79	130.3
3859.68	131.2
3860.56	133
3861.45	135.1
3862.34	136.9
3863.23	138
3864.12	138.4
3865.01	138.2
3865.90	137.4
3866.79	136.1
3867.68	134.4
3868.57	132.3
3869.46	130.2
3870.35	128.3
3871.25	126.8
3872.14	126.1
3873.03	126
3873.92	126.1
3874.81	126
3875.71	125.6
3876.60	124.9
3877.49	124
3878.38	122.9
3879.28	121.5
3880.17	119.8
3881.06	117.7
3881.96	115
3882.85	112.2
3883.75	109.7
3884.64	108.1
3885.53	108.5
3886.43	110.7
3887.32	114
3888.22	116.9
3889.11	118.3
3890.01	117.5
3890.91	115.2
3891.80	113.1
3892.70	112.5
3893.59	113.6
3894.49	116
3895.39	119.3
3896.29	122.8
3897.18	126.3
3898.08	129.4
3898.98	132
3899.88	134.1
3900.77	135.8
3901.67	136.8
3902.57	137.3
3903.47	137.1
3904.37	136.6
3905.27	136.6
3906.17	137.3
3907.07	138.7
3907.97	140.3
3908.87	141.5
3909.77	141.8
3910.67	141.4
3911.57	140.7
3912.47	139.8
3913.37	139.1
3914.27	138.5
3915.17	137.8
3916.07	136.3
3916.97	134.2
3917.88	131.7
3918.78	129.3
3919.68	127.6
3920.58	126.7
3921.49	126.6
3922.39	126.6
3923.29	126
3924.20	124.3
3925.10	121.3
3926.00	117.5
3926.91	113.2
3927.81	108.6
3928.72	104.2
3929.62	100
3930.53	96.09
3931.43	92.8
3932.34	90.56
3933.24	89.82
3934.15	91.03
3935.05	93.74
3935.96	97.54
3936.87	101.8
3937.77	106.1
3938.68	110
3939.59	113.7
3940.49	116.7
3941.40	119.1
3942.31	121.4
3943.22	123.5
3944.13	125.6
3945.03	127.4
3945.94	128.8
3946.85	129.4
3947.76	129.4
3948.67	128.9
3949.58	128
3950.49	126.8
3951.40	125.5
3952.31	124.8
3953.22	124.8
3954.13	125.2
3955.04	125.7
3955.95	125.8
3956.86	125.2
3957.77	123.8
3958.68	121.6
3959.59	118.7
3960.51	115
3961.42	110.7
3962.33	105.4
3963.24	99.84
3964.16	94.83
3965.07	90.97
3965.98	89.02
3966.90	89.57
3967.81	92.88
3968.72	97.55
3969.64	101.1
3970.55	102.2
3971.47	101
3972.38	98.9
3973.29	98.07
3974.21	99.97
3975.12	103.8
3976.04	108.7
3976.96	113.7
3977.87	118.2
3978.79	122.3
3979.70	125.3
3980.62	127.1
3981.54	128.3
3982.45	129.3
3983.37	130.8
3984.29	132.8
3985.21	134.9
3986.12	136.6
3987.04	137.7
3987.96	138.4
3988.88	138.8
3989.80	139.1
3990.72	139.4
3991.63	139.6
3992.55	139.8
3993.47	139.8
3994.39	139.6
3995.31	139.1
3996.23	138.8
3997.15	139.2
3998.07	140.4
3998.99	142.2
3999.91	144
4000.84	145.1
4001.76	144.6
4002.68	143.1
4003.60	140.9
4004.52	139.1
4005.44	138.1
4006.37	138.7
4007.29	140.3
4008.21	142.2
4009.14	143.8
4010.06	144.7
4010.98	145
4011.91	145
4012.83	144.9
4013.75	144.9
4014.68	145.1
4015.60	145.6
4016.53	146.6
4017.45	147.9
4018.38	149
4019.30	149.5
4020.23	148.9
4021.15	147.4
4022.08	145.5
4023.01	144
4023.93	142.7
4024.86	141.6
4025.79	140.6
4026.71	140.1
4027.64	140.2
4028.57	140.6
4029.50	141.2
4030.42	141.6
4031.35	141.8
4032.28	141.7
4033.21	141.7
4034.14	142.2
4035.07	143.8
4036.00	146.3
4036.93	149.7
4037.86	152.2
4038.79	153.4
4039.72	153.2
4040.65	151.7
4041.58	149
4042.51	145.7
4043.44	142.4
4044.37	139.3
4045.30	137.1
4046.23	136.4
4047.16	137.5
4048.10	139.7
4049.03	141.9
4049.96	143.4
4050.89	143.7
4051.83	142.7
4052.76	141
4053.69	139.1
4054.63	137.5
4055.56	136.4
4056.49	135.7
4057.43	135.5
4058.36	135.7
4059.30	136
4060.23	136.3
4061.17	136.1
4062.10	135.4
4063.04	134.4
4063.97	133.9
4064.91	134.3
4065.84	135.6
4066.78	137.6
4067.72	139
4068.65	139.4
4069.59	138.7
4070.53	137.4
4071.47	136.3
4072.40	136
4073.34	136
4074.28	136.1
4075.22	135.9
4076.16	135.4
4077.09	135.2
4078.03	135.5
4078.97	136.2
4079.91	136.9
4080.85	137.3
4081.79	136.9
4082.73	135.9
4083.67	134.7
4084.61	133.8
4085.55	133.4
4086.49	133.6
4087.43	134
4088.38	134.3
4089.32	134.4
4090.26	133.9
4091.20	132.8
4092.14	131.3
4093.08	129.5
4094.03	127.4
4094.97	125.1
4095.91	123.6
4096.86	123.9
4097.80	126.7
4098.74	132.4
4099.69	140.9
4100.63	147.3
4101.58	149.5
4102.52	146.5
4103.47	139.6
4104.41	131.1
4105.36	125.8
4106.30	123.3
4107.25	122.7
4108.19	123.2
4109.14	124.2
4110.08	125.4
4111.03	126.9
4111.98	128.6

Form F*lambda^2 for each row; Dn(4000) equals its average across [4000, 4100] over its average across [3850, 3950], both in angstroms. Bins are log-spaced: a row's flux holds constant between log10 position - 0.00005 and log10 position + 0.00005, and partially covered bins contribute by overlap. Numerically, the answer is 1.21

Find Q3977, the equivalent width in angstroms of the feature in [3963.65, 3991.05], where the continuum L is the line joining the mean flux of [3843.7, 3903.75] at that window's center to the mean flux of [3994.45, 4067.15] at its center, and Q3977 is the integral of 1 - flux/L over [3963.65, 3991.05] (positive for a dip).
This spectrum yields 4.3 angstroms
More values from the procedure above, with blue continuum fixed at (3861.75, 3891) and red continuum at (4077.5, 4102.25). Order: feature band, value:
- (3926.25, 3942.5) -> 2.96 angstroms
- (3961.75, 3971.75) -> 2.44 angstroms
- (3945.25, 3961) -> 0.29 angstroms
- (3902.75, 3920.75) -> -1.62 angstroms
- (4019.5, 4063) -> -3.43 angstroms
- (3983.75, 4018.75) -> -3.13 angstroms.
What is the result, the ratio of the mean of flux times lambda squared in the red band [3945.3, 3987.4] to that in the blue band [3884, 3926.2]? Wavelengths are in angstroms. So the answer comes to 0.94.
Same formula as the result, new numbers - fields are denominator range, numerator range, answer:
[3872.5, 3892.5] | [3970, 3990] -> 1.08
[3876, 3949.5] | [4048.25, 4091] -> 1.22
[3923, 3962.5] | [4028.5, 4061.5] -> 1.29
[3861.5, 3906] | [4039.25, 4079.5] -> 1.21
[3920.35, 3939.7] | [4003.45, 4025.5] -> 1.40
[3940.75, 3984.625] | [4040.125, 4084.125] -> 1.25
